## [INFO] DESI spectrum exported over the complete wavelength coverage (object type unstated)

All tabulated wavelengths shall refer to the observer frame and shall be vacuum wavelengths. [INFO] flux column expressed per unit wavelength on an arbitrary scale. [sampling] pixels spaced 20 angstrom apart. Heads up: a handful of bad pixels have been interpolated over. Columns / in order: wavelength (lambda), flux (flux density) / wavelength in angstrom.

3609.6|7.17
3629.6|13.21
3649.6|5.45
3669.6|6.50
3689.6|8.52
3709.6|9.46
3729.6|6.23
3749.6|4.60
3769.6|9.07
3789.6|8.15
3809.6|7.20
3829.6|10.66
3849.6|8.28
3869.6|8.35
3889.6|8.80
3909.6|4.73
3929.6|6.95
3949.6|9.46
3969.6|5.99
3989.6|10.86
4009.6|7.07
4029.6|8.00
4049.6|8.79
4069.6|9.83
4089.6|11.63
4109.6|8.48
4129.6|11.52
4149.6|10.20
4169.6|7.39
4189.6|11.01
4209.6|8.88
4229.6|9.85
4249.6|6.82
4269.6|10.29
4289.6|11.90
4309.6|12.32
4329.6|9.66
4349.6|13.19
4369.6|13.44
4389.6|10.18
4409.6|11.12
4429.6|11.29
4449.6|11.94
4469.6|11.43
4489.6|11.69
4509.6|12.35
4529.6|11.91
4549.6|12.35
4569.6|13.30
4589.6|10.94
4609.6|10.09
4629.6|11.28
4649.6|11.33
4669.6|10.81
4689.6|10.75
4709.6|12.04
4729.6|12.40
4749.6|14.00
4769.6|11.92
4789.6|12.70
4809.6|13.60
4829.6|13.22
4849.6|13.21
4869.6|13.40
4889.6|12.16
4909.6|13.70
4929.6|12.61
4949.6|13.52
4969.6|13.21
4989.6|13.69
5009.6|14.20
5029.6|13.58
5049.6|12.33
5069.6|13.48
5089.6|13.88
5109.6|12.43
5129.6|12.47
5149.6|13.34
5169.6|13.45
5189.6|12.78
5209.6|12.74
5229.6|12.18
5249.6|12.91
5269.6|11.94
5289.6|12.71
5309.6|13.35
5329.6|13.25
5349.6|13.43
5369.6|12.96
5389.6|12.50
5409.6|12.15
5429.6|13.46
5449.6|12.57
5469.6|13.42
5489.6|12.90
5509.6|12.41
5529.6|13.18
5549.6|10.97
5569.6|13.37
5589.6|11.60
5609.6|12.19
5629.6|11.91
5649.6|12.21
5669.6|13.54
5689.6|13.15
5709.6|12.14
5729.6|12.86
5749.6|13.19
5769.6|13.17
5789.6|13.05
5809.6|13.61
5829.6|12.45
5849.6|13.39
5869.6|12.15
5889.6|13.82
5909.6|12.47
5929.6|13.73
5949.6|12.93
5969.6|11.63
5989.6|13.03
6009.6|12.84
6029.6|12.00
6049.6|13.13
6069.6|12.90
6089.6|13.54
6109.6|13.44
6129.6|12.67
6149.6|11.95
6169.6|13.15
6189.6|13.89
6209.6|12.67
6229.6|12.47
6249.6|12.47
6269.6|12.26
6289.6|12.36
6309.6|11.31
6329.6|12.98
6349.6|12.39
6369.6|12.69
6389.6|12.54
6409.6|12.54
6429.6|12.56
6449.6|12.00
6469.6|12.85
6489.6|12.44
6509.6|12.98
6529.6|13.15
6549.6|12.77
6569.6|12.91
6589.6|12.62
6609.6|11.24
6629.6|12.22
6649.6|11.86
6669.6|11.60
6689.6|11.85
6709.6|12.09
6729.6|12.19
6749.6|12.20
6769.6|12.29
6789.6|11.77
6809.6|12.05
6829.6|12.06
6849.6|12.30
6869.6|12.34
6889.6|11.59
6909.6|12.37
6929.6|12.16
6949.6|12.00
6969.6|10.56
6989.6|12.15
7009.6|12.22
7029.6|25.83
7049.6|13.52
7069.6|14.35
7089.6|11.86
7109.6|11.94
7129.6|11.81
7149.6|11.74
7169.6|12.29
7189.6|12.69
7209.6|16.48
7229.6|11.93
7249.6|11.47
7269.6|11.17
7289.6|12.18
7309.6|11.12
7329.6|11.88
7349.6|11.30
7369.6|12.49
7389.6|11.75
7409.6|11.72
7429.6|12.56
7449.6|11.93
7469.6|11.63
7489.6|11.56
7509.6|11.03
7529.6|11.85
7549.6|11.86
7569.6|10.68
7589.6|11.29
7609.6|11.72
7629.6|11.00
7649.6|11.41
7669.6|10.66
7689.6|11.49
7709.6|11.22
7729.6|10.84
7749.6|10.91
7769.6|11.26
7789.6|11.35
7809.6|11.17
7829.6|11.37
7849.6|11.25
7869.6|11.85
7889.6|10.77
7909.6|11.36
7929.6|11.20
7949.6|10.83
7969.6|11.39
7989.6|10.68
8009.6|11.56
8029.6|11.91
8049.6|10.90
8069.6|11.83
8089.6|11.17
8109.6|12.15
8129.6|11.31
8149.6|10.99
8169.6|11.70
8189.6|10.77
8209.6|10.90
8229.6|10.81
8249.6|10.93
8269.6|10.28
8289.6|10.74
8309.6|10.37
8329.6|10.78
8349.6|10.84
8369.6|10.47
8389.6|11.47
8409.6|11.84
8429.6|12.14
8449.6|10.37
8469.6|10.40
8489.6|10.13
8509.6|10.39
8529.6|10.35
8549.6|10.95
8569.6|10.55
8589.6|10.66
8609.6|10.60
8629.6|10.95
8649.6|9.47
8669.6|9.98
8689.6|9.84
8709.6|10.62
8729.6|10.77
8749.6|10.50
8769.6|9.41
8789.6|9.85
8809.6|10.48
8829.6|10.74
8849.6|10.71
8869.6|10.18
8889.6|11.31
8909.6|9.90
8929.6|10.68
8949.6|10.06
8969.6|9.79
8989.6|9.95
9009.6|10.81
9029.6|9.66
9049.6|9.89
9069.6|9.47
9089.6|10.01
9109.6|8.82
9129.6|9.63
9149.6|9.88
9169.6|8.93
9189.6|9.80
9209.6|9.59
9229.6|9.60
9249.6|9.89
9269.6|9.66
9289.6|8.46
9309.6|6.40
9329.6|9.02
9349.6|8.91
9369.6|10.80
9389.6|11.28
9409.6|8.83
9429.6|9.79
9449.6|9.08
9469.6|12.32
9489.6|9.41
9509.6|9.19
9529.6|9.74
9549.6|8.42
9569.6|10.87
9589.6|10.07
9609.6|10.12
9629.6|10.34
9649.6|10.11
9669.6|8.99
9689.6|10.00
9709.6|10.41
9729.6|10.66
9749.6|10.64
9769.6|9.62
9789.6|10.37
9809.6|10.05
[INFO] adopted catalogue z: 0.072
